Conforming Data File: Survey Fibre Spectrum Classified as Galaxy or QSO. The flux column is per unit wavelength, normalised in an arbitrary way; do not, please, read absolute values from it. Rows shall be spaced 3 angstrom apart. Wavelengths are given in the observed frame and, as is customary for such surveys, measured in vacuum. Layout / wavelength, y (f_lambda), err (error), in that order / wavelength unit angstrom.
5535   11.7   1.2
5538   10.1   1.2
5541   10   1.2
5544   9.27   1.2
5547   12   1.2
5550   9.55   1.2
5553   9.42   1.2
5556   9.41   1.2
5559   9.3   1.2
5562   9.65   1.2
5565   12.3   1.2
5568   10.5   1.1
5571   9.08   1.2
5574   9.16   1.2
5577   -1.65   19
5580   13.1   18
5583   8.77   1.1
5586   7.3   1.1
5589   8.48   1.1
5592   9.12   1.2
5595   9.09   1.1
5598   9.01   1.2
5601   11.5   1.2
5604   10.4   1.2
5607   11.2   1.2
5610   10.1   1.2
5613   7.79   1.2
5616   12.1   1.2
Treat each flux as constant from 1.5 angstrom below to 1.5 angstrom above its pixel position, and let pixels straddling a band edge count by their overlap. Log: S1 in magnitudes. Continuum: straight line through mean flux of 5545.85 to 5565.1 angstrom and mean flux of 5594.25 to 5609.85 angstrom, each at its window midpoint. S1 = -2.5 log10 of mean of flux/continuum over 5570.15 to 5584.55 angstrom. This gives 0.31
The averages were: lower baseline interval 10.1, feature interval 7.63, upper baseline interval 10.3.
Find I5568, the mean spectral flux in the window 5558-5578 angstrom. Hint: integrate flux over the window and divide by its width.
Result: 8.56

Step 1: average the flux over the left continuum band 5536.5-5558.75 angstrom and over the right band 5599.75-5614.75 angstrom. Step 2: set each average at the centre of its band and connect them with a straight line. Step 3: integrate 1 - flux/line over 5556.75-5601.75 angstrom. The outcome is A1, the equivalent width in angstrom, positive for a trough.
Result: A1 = 5.0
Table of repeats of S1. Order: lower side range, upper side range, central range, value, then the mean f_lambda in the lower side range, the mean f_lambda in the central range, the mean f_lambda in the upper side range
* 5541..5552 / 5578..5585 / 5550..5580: 0.13 mag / 10.2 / 8.85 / 9.78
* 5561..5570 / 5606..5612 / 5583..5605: 0.14 mag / 10.8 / 9.21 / 10.4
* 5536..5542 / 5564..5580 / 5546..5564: -0.07 mag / 10.2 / 9.9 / 8.23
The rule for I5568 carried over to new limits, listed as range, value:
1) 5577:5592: 8.28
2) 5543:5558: 9.93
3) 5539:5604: 9.29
